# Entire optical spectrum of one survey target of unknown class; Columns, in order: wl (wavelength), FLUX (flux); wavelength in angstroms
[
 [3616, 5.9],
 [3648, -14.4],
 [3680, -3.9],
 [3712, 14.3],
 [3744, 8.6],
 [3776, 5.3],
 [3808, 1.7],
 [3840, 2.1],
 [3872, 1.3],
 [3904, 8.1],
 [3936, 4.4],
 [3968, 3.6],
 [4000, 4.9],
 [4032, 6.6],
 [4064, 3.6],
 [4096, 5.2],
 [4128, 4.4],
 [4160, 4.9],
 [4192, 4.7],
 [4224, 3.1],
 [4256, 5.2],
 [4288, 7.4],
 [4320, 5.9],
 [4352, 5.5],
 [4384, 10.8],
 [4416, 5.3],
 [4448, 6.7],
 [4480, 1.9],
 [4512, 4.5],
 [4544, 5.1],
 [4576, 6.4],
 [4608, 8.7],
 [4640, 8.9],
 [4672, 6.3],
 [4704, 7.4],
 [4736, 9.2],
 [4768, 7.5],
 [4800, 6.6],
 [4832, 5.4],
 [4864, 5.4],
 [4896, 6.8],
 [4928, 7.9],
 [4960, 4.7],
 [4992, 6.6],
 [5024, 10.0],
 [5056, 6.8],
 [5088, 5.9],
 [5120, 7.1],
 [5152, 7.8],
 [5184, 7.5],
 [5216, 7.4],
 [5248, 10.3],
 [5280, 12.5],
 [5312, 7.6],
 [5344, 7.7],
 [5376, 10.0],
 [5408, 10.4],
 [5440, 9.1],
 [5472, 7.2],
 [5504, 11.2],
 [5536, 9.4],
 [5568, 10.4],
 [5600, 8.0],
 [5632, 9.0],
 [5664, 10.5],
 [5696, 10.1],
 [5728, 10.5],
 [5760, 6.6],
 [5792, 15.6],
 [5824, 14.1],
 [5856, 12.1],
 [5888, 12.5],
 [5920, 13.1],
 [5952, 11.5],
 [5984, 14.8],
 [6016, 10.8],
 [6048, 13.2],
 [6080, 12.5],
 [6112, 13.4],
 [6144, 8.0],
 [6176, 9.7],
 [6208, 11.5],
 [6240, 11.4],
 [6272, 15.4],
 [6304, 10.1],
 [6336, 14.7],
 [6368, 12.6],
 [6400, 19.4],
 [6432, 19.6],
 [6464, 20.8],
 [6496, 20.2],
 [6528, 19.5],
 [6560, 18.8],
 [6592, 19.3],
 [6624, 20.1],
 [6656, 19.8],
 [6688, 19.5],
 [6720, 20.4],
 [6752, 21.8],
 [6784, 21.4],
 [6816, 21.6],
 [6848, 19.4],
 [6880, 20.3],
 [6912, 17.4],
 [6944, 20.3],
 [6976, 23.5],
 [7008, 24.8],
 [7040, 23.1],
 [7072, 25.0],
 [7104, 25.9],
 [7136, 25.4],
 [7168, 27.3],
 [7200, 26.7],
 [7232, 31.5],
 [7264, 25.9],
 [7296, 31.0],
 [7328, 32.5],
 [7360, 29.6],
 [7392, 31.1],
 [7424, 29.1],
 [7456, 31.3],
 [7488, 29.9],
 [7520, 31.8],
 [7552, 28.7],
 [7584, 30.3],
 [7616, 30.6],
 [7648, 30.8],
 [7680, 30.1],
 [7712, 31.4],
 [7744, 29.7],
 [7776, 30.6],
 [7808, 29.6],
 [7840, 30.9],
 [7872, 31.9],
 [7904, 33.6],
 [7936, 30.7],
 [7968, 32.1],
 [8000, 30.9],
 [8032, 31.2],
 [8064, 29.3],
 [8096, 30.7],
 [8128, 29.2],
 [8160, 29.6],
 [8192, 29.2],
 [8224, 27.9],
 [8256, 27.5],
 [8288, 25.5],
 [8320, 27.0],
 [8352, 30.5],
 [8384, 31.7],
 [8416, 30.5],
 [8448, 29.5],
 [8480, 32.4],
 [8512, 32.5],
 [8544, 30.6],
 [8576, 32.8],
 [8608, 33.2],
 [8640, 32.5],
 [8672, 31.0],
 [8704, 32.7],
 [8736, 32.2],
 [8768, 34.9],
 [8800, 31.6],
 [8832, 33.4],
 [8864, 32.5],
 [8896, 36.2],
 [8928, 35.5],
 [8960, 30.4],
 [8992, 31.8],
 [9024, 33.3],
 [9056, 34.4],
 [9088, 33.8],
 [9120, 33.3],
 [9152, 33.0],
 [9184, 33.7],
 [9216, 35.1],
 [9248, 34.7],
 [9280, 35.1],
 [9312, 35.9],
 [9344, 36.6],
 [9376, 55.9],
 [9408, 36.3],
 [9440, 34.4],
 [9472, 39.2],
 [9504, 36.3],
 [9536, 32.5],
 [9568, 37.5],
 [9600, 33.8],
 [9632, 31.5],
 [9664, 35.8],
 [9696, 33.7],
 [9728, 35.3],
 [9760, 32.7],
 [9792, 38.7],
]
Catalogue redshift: 0.602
